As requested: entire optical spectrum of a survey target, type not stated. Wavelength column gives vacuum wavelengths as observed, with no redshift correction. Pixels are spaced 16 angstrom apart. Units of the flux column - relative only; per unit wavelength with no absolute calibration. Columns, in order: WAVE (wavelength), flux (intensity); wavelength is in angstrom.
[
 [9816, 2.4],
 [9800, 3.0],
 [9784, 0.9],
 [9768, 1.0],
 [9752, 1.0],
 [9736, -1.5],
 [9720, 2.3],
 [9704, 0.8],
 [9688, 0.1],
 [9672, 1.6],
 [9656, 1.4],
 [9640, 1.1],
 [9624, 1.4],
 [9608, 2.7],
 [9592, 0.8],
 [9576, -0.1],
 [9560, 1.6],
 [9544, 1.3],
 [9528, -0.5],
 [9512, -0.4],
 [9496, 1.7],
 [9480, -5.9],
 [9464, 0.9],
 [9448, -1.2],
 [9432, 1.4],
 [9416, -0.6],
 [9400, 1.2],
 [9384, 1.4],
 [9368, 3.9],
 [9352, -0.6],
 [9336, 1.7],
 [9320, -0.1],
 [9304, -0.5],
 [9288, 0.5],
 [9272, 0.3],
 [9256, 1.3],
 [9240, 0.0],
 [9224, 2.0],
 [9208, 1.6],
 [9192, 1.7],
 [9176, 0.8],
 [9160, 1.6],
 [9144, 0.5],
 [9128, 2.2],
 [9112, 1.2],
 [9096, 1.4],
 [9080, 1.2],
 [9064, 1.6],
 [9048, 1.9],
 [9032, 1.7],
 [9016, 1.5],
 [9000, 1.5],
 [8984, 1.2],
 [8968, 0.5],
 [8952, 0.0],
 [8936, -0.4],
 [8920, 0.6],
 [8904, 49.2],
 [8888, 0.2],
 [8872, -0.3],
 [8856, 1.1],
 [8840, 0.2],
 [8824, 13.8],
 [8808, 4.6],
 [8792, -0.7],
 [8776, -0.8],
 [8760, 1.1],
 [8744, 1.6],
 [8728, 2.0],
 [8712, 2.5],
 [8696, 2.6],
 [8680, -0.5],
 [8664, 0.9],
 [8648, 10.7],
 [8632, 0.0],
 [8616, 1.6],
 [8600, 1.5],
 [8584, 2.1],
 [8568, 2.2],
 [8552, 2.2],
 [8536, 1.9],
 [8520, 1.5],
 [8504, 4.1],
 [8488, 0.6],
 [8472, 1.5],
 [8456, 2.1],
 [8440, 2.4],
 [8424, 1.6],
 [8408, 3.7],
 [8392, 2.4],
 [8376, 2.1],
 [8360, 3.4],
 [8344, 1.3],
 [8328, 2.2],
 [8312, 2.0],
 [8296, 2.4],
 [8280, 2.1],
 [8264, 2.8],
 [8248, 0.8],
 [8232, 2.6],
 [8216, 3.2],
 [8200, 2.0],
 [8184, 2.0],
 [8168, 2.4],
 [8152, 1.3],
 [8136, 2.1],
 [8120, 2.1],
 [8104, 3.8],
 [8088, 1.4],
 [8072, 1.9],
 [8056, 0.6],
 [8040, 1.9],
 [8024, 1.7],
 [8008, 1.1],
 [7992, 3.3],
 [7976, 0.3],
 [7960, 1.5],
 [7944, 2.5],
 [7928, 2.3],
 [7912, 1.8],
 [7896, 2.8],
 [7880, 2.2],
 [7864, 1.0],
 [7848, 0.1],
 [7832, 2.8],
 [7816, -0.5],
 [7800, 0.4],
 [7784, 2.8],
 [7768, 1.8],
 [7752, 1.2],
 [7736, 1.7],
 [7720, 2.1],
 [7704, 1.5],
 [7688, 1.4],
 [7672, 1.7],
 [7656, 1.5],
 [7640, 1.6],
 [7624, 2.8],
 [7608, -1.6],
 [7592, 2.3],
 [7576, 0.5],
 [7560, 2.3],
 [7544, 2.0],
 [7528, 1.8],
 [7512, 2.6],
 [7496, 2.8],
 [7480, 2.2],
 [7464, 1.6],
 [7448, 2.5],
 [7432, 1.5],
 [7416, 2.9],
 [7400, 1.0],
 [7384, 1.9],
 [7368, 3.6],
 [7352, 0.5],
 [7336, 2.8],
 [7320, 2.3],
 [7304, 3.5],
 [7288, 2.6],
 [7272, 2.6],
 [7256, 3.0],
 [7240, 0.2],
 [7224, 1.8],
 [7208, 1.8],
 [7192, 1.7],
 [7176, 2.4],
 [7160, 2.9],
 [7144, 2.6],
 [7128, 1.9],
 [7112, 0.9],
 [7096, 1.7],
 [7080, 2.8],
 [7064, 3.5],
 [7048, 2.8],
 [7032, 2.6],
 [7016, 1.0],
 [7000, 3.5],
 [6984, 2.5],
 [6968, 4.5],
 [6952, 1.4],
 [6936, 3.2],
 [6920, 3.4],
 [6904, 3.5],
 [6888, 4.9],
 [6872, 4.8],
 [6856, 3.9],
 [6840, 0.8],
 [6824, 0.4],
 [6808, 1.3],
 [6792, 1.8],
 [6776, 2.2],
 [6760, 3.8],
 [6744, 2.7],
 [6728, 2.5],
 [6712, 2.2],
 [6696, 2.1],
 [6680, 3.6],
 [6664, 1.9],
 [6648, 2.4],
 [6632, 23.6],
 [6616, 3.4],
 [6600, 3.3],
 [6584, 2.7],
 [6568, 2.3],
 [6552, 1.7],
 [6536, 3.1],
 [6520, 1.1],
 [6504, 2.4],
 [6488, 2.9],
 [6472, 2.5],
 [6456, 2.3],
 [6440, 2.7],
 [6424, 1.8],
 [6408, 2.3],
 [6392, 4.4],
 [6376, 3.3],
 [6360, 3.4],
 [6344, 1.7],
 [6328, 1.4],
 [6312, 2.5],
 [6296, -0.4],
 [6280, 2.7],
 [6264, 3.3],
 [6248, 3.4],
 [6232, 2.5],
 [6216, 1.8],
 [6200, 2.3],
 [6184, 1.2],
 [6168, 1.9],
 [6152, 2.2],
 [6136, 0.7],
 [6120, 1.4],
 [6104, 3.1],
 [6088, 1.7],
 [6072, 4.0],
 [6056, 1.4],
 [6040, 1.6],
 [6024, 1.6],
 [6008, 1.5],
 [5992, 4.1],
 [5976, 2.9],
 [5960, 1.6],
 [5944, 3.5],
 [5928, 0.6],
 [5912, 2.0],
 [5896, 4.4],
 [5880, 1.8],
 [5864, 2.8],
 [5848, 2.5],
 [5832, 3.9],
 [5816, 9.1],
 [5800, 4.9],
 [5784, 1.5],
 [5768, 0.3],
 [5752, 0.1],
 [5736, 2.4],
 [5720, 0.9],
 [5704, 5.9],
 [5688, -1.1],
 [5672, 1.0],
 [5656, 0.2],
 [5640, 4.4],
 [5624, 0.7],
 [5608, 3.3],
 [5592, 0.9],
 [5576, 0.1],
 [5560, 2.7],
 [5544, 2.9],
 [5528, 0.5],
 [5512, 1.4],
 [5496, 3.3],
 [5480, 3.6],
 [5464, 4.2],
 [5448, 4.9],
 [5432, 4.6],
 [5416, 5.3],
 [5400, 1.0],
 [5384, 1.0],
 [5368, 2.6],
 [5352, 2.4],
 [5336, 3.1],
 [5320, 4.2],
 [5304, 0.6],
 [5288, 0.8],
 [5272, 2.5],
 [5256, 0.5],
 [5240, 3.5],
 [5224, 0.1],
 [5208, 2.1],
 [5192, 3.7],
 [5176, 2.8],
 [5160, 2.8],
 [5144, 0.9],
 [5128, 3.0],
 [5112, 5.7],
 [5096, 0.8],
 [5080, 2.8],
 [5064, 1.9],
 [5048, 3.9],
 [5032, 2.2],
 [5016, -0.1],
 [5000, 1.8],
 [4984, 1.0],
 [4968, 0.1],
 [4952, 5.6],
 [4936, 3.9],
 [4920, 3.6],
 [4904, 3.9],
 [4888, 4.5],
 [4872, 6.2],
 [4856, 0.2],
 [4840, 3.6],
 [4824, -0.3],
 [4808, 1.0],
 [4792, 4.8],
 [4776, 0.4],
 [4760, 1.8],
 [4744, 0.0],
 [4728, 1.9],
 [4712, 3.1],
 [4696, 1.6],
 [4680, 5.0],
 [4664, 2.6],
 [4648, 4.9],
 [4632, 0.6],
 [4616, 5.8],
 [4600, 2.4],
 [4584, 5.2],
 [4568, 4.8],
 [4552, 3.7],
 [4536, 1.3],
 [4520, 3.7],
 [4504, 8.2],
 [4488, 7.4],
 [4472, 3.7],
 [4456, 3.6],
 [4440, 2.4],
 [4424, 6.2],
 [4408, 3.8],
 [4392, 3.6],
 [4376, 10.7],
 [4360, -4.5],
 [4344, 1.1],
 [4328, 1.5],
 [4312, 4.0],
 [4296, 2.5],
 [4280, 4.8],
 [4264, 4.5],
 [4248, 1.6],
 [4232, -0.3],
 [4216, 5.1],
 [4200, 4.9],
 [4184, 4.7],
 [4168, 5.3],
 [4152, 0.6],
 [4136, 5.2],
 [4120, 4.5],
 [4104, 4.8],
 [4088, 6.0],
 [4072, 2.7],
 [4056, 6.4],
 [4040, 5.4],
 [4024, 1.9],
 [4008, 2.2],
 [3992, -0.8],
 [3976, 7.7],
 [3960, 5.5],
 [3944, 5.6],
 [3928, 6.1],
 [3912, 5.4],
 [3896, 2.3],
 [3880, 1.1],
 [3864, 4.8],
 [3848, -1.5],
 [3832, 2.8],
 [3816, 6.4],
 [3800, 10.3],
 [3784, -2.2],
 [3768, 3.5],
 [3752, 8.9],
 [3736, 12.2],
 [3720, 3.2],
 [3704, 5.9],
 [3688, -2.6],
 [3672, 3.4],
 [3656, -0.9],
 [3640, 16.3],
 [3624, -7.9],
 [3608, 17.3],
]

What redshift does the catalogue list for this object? 0.778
